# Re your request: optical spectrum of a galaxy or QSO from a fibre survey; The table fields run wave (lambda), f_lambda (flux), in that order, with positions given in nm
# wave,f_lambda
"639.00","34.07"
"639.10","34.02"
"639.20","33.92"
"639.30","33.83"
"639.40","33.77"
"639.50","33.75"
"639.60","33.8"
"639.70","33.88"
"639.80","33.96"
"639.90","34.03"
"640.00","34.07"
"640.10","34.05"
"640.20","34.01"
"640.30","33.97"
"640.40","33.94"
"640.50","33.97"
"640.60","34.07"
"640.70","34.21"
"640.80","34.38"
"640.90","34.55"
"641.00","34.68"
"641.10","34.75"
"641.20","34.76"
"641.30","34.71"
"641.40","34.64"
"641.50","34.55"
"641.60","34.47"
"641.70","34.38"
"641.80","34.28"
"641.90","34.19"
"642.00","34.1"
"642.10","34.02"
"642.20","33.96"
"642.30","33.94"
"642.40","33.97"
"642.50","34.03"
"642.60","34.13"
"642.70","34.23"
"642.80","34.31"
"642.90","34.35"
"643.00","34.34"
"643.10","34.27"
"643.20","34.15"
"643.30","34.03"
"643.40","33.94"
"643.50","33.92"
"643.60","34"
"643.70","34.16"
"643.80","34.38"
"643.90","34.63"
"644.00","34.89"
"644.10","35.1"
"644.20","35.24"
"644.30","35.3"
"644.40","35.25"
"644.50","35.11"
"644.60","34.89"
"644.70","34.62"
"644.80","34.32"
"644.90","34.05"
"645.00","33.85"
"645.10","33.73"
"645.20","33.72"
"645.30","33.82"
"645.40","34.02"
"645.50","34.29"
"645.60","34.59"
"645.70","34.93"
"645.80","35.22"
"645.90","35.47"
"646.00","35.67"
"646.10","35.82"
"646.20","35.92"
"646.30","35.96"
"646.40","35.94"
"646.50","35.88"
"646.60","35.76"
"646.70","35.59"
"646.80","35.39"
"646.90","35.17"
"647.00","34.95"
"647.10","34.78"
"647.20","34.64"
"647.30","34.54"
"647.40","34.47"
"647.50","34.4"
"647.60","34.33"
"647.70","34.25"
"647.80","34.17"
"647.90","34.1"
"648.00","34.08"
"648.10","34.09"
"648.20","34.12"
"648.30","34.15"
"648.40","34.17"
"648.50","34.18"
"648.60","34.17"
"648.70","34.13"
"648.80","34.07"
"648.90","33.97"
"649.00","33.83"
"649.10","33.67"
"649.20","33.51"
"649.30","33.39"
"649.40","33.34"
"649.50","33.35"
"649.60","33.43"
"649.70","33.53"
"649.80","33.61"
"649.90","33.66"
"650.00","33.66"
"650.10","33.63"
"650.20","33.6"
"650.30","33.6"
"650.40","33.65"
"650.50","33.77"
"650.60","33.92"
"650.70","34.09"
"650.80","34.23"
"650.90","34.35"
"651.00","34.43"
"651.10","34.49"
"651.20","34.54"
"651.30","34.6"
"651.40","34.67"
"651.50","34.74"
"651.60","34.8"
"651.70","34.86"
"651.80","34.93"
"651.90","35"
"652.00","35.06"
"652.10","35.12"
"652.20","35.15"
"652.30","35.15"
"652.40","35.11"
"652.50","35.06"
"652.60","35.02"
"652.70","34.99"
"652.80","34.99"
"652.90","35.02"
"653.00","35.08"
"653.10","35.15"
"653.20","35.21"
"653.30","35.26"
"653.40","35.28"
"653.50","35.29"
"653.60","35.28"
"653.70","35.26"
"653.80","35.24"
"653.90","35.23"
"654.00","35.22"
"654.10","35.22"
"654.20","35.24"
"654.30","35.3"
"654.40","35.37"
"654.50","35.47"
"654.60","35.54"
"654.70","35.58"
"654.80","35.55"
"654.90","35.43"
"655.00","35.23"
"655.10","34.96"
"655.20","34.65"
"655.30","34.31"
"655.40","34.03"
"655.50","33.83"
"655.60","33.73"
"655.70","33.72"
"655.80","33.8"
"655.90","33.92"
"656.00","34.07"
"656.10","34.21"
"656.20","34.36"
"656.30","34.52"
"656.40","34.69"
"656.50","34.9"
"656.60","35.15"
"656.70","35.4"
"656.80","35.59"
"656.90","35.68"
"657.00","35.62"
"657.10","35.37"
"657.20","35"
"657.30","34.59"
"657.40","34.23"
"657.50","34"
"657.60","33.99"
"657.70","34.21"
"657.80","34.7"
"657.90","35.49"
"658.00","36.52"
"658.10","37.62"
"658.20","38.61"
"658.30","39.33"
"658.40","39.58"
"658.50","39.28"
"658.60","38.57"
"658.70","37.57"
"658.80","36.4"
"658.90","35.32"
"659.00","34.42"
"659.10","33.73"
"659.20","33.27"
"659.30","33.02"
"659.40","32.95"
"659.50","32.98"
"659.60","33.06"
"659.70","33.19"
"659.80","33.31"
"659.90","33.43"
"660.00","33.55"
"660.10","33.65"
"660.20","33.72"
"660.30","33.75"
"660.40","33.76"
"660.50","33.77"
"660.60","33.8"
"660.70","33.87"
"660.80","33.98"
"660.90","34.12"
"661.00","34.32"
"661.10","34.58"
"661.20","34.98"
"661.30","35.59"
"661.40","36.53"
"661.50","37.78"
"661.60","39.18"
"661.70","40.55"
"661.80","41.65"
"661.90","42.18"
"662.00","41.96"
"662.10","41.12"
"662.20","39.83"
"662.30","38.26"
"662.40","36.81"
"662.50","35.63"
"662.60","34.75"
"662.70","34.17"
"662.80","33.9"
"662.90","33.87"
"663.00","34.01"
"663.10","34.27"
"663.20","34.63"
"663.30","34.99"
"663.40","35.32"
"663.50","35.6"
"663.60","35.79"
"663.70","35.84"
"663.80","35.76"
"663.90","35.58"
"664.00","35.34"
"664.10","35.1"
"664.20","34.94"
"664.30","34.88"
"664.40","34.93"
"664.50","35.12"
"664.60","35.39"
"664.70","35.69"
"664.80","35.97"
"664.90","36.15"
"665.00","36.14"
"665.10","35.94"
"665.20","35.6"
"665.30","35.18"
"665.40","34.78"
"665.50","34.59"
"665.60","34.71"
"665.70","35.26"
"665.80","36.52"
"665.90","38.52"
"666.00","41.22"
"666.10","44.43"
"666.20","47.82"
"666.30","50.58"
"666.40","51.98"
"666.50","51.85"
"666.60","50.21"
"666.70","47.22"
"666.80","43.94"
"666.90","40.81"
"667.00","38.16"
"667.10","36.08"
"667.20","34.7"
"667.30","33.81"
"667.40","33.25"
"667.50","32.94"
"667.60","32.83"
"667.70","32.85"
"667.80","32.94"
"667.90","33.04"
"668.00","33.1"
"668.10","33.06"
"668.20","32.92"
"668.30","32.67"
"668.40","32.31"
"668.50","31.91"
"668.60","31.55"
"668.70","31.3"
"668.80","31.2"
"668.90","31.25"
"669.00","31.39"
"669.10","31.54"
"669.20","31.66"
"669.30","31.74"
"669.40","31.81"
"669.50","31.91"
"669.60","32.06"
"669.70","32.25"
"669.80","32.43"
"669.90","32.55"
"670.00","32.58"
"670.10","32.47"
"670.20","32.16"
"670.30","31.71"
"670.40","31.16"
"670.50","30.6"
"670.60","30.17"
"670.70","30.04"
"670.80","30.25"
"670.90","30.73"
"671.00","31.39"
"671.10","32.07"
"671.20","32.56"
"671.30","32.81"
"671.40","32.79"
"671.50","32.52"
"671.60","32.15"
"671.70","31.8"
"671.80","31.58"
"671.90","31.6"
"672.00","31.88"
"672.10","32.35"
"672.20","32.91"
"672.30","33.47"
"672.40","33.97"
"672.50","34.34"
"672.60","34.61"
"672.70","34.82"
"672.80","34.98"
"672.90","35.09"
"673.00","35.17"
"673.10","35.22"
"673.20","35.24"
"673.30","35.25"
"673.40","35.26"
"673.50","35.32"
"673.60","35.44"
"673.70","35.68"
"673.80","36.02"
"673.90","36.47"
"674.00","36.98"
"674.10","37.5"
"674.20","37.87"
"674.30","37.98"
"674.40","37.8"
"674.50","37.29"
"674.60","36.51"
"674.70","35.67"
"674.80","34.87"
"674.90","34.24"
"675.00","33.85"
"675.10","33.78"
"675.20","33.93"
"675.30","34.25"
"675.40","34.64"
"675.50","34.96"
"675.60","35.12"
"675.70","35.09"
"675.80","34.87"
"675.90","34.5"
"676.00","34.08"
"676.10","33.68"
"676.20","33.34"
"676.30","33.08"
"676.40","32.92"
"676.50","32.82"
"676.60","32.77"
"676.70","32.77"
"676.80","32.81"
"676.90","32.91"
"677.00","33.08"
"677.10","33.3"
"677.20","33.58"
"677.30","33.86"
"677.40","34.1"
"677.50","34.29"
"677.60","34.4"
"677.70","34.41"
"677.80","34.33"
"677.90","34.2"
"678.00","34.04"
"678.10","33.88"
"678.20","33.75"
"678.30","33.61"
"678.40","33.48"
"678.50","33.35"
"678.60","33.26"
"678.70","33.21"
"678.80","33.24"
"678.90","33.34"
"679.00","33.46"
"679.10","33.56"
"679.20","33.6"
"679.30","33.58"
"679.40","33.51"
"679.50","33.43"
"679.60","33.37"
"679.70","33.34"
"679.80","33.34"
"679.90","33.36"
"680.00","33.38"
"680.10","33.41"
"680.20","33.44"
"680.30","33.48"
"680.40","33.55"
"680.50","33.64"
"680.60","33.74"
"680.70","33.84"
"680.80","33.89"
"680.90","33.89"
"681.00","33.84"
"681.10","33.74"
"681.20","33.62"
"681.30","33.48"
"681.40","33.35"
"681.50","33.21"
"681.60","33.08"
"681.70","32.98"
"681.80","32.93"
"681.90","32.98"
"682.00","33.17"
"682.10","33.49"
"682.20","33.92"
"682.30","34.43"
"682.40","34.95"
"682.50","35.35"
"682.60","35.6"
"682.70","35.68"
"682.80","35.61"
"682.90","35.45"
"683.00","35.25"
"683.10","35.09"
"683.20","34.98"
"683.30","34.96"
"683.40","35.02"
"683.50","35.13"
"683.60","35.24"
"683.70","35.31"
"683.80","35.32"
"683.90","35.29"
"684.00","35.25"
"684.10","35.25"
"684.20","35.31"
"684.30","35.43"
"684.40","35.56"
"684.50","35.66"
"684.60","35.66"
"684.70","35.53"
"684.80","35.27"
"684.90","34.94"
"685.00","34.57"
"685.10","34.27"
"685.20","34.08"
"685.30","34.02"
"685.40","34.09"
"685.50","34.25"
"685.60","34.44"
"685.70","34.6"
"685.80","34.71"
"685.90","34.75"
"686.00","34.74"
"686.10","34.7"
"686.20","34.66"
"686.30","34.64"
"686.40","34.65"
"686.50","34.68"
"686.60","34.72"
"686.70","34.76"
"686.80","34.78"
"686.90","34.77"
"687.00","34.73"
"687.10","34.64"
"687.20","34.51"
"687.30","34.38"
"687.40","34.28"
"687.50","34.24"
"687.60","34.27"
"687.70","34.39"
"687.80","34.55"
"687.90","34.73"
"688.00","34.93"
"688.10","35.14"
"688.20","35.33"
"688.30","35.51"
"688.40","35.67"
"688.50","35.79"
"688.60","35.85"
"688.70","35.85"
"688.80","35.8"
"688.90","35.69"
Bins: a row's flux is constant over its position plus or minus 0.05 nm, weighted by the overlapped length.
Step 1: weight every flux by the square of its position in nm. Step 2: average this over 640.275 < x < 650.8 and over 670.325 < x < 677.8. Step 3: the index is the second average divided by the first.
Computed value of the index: 1.1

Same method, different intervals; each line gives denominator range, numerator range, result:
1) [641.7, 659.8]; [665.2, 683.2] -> 1.07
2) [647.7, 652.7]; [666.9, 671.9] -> 1.00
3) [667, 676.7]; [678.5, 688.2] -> 1.06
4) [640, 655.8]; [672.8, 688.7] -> 1.10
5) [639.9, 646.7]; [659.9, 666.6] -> 1.14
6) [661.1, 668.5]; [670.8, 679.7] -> 0.95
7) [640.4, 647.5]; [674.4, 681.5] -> 1.08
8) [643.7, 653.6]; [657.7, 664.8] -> 1.07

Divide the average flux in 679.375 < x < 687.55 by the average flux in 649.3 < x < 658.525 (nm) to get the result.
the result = 0.99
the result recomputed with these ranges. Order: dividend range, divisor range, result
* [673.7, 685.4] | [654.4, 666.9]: 0.95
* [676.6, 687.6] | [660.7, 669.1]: 0.93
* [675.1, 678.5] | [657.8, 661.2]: 0.97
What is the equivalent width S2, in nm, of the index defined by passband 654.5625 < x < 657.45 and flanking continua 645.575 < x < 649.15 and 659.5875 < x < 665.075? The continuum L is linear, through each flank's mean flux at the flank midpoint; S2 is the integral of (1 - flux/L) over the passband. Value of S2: 0.04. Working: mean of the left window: 34.7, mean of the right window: 35.7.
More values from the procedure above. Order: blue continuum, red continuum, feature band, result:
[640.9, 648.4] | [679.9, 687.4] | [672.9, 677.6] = -0.04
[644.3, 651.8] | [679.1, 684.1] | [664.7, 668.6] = -0.39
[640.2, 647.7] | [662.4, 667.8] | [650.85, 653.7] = 0.06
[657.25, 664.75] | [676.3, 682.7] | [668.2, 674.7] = 0.22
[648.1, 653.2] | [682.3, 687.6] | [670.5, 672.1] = 0.14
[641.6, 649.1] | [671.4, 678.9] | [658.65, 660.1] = 0.02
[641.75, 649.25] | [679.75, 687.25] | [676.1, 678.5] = 0.06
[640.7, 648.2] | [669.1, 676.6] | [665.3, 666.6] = -0.31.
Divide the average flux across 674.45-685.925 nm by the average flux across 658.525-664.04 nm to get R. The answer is 0.96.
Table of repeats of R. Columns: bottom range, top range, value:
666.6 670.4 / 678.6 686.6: 1.02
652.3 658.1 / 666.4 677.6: 0.98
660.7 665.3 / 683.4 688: 0.96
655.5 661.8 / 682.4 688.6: 1.00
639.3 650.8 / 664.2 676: 1.02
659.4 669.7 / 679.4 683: 0.94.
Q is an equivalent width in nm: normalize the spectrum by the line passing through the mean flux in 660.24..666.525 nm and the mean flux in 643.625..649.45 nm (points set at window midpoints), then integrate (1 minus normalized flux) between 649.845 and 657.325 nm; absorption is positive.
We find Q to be 0.17 nm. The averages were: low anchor 34.6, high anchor 37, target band 34.8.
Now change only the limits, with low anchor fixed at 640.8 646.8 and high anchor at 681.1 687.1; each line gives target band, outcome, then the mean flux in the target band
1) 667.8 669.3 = 0.11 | 32.1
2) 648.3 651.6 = 0.06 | 34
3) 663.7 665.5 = -0.04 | 35.4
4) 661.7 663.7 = -0.13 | 36.8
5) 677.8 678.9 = 0.03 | 33.6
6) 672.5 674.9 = -0.09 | 35.9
